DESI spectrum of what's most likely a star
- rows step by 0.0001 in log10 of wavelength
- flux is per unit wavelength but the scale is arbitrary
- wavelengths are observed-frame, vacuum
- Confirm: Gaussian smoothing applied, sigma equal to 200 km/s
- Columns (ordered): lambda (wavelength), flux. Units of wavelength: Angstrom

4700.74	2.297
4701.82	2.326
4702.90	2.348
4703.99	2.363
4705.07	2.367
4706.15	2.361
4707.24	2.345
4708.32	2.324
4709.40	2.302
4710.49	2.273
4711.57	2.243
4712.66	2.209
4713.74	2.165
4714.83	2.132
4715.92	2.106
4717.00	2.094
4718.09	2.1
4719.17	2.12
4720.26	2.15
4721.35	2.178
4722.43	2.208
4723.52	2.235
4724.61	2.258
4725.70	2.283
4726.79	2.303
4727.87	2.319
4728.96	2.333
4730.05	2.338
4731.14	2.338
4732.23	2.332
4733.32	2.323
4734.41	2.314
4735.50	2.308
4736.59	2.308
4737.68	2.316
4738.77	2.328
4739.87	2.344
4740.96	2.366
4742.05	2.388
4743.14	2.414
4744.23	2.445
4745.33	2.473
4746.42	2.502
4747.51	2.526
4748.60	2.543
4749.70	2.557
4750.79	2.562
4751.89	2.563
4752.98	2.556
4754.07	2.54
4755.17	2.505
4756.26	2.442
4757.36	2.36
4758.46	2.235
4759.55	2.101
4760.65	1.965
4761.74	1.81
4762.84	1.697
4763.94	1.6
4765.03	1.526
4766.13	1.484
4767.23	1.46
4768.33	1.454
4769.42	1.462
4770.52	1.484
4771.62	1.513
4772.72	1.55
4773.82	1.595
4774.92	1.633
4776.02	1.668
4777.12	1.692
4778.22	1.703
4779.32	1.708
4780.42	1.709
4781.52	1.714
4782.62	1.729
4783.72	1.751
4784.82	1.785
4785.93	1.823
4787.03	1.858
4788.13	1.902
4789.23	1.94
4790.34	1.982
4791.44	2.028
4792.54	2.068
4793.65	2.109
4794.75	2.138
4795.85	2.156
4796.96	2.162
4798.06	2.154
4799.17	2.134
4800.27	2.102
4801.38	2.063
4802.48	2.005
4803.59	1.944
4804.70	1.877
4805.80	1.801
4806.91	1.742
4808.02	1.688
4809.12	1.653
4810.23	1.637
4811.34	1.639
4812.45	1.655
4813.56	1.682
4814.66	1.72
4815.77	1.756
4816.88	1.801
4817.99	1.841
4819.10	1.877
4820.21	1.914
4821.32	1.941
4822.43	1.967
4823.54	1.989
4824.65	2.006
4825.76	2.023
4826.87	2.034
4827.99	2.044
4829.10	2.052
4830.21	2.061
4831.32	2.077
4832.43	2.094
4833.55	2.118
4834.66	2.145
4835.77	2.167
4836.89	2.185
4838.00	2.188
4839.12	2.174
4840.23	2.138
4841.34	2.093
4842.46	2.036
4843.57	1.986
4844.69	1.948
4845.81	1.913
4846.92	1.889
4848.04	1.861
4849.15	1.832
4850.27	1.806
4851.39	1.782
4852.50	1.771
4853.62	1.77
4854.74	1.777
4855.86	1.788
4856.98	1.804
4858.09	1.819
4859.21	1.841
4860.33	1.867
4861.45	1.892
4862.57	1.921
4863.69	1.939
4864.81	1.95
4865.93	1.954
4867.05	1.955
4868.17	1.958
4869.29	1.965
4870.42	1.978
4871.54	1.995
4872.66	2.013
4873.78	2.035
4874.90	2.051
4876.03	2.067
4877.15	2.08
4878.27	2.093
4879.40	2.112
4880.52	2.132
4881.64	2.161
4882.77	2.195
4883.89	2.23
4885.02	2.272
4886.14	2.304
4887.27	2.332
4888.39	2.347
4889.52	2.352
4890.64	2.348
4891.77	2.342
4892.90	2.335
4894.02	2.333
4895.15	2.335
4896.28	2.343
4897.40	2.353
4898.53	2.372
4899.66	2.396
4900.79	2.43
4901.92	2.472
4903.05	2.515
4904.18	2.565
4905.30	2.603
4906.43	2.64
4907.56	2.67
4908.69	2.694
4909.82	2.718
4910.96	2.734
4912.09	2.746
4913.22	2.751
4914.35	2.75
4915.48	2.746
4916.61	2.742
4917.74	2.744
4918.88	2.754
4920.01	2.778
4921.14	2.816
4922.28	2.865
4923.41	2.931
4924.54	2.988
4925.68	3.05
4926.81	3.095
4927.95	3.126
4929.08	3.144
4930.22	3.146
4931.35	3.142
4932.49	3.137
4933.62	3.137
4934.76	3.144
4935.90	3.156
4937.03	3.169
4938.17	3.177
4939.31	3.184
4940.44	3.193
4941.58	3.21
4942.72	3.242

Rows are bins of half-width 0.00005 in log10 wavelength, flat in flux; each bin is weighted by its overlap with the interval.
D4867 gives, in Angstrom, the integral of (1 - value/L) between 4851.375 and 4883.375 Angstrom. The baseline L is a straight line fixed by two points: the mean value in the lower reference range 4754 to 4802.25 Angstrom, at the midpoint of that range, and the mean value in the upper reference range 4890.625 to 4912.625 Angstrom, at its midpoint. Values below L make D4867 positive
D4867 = 5.1 Angstrom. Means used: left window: 1.87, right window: 2.5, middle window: 1.96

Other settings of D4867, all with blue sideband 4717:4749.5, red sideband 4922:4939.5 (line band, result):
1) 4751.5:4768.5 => 2.79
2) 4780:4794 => 3.65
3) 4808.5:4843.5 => 9.53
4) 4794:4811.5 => 4.42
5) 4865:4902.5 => 9.24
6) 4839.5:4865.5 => 8.40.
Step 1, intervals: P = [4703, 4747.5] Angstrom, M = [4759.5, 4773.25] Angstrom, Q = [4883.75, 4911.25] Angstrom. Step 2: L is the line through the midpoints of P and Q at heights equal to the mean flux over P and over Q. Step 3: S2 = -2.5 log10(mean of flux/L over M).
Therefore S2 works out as 0.40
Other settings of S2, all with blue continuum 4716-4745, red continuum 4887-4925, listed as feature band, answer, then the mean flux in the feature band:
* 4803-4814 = 0.36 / 1.73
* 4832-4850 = 0.21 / 2.04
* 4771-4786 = 0.37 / 1.68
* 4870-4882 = 0.22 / 2.07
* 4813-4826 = 0.29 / 1.87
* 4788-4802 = 0.15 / 2.08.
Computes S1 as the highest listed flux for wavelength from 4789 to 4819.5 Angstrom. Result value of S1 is 2.162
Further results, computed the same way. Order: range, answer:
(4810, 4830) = 2.052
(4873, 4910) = 2.718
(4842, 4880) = 2.112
